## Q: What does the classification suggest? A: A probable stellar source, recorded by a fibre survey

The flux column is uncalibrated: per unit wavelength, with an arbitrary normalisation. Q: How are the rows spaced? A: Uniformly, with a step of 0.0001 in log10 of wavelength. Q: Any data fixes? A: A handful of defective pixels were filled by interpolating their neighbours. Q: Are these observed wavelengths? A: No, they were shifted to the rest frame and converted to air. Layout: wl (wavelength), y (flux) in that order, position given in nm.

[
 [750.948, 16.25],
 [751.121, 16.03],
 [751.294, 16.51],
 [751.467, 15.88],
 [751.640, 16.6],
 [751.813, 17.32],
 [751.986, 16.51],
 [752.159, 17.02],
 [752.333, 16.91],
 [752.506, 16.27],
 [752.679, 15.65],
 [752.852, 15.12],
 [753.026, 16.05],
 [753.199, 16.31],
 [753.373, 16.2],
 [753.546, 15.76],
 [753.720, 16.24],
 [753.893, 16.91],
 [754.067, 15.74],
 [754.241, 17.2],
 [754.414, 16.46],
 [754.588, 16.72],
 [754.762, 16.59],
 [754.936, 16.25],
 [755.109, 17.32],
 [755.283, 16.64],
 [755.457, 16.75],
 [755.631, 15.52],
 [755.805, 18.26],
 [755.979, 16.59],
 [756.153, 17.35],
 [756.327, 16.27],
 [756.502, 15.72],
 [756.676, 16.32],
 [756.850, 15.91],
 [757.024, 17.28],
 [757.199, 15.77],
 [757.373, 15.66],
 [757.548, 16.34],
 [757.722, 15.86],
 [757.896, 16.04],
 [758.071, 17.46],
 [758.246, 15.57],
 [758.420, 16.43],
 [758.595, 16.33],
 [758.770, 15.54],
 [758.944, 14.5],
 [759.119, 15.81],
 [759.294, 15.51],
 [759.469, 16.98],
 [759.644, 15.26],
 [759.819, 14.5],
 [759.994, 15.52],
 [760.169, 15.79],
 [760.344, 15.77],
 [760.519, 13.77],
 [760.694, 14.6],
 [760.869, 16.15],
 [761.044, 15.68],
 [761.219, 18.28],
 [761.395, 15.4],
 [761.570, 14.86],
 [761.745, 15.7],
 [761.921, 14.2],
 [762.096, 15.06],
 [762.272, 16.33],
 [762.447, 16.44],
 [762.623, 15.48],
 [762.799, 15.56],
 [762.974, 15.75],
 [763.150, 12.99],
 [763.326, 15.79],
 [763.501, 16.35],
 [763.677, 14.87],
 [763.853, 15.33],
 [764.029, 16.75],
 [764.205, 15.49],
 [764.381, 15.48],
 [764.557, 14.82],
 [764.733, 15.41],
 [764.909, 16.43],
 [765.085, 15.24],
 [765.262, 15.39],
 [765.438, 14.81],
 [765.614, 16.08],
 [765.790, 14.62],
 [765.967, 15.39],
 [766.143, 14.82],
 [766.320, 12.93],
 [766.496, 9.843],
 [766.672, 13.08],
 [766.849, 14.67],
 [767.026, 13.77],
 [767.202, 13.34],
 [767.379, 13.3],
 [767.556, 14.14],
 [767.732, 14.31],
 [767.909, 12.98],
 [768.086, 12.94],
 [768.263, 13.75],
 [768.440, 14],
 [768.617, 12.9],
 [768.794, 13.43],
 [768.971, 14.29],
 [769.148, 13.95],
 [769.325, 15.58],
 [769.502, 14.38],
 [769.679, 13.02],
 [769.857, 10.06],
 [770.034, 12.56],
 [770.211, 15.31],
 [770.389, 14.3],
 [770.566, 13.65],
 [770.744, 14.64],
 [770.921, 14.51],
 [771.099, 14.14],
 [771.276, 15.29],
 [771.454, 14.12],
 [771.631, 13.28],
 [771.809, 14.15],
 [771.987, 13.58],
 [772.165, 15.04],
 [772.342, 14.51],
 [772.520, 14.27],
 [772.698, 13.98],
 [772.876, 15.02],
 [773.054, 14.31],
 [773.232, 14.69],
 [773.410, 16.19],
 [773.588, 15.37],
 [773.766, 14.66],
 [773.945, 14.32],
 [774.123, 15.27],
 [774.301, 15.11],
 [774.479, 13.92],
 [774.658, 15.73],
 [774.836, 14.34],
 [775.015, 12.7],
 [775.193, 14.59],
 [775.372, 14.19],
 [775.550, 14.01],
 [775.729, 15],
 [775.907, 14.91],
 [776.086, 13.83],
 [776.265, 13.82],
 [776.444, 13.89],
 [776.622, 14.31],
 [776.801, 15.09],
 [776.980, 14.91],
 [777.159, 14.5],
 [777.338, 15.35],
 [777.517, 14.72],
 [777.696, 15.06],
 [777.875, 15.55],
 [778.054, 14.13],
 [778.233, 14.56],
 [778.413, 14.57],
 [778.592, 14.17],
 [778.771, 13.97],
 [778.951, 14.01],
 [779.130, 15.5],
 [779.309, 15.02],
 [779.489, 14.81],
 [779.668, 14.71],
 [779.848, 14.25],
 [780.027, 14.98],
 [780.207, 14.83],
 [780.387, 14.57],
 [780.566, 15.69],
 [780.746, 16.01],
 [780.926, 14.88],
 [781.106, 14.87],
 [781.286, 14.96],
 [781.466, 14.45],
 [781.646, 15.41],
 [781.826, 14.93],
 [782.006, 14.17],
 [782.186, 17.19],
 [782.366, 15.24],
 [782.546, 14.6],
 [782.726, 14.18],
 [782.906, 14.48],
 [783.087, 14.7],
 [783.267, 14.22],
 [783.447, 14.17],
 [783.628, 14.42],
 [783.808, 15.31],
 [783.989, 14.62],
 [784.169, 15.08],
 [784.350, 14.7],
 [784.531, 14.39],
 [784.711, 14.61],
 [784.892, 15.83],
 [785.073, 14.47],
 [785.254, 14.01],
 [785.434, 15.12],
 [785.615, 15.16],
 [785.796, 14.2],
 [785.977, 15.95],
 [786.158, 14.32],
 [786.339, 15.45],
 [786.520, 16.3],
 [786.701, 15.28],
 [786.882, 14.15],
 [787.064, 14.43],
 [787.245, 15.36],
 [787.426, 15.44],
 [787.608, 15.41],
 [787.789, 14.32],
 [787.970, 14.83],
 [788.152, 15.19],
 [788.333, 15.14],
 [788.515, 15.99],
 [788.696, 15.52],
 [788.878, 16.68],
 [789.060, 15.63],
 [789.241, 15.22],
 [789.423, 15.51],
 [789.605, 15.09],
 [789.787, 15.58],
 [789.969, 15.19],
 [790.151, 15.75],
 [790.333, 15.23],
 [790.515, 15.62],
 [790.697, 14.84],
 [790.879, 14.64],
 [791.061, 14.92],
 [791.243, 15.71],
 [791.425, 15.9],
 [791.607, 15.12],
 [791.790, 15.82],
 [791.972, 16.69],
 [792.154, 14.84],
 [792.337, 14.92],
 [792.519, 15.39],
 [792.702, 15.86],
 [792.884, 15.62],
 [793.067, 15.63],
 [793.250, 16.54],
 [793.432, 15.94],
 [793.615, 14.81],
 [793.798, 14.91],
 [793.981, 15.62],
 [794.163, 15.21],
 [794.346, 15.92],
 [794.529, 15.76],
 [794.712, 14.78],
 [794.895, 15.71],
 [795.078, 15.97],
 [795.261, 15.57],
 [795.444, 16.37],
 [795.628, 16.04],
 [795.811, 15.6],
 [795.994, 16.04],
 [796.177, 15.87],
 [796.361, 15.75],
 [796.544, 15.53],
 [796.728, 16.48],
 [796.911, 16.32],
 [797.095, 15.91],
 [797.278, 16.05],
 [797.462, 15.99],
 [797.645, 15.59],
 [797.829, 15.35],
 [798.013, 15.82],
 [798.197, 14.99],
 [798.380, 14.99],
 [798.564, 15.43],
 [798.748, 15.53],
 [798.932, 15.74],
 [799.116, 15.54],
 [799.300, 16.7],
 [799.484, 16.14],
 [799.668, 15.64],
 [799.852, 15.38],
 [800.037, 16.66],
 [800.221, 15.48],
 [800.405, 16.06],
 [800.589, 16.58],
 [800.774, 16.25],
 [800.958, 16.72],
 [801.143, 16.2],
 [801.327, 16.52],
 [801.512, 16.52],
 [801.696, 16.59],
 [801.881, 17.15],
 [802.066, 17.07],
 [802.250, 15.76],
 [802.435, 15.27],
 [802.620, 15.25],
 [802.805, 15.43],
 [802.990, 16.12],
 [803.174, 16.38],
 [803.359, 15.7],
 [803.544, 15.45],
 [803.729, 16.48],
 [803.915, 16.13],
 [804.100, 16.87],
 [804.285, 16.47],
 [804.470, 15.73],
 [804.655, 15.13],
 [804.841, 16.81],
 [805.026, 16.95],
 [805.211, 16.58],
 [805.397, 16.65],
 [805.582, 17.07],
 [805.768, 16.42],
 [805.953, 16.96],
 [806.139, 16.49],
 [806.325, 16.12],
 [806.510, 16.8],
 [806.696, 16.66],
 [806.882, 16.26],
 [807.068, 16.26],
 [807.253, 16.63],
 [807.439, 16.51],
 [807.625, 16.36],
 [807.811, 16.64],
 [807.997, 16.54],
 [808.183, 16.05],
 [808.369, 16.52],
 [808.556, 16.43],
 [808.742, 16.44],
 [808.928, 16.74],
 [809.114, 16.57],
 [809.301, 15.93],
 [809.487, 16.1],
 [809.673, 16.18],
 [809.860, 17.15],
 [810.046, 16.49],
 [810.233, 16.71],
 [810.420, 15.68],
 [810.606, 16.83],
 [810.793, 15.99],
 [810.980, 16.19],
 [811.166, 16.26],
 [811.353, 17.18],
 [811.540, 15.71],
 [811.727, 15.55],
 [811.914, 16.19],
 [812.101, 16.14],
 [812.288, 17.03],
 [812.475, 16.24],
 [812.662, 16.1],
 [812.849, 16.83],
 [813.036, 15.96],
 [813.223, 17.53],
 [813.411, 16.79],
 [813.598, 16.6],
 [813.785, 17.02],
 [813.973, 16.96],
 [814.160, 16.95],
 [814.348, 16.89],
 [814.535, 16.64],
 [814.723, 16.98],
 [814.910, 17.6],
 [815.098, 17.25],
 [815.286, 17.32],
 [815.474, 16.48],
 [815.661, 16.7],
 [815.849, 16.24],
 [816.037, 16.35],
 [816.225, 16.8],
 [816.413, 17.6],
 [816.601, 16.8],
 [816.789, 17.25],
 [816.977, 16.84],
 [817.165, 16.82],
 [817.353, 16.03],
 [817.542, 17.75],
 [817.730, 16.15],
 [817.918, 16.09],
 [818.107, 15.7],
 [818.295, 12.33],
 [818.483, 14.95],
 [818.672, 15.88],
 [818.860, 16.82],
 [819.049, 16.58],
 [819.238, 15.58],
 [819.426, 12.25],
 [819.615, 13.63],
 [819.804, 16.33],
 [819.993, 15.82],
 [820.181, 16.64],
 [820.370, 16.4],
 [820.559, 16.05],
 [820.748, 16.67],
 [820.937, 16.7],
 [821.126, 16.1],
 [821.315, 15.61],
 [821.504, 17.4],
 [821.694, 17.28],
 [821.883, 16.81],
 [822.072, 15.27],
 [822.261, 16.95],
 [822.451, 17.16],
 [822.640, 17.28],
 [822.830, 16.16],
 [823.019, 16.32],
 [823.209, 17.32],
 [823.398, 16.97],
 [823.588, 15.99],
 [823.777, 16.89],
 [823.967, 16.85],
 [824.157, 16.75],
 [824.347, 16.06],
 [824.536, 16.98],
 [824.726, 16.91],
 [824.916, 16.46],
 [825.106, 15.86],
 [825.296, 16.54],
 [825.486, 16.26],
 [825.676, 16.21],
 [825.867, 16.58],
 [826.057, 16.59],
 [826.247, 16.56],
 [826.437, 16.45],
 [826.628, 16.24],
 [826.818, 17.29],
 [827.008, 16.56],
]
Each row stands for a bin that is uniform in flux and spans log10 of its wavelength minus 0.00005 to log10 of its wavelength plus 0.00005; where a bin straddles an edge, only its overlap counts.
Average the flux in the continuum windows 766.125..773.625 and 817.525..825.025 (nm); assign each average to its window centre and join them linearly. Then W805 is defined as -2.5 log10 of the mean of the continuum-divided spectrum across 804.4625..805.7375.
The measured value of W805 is -0.07 mag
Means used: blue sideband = 13.9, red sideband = 16.2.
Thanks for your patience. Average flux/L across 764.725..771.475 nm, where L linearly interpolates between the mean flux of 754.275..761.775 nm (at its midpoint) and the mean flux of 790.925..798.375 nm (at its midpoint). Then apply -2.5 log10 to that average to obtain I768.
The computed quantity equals 0.141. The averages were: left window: 16.1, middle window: 14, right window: 15.7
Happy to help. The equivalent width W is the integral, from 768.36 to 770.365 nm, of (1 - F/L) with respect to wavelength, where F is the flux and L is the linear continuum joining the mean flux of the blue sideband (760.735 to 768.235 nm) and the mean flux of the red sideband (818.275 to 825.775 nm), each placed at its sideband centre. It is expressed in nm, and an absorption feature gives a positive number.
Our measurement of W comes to 0.19 nm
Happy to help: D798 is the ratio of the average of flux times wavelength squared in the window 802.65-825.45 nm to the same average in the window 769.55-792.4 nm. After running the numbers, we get 1.20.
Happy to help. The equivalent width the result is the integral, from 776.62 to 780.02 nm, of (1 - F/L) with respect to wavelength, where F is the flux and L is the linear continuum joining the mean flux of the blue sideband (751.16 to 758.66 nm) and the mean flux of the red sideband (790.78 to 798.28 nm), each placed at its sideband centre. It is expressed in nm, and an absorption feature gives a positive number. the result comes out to 0.27 nm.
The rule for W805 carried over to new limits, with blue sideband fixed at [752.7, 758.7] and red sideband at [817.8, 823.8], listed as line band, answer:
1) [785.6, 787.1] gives 0.08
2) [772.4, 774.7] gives 0.10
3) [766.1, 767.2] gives 0.24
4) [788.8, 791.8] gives 0.05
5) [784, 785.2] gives 0.10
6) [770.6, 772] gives 0.15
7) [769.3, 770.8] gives 0.20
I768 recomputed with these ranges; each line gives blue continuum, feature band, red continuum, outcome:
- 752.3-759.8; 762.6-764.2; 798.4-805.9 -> 0.05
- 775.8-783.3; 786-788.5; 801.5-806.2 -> 0.01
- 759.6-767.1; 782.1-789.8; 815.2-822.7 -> 0.04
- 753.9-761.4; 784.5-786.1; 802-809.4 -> 0.10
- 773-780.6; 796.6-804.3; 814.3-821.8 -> -0.03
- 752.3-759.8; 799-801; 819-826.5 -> 0.01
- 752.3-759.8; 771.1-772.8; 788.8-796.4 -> 0.12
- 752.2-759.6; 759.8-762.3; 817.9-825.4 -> 0.06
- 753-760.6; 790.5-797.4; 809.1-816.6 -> 0.05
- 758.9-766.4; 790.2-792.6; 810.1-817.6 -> 0.05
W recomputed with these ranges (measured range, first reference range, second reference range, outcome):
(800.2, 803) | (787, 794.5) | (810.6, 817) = -0.034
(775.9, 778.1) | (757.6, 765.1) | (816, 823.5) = 0.162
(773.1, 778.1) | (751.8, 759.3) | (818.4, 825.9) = 0.508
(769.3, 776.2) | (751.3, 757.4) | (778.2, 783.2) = 0.457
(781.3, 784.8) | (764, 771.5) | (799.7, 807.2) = 0.066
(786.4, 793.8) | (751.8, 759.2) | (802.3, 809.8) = 0.415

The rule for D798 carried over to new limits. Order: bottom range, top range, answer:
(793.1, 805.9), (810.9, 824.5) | 1.07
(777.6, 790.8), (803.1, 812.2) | 1.16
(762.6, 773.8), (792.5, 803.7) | 1.19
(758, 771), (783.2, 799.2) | 1.11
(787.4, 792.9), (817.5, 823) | 1.12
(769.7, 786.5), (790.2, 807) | 1.15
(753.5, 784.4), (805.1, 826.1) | 1.23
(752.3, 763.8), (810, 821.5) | 1.18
